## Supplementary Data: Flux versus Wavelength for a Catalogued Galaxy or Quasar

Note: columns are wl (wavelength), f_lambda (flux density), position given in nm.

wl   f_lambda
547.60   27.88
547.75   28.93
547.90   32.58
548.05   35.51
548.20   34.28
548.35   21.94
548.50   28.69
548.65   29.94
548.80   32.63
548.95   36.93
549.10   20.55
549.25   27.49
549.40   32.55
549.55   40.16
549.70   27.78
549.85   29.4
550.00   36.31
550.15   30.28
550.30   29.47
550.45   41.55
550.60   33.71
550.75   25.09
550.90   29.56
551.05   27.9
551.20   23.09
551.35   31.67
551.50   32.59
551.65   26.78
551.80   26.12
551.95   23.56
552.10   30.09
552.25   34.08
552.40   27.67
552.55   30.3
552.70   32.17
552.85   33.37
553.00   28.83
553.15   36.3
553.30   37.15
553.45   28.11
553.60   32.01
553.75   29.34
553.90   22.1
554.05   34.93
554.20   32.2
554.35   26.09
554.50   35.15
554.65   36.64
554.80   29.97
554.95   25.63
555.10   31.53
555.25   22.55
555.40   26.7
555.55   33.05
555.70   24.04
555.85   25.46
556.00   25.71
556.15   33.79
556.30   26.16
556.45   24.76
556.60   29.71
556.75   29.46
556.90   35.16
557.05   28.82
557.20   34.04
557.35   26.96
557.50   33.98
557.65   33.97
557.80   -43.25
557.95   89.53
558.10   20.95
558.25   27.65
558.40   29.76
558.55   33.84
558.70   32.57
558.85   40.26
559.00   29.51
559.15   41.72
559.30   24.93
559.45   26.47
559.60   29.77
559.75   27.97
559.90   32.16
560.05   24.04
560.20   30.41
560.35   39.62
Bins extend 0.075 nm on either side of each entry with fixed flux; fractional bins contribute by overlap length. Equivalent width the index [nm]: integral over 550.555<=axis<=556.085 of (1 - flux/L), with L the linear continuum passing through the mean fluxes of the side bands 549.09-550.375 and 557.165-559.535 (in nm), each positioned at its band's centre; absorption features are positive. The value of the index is 0.20 nm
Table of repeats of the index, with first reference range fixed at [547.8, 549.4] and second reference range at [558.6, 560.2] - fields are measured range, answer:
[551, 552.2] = 0.10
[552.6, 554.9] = -0.08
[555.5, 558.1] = 0.18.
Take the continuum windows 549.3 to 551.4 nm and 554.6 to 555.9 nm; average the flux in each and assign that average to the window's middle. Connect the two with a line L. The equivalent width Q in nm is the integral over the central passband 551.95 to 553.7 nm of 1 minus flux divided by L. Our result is -0.10 nm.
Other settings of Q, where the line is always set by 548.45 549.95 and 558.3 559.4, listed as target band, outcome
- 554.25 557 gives 0.27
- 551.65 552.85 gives 0.08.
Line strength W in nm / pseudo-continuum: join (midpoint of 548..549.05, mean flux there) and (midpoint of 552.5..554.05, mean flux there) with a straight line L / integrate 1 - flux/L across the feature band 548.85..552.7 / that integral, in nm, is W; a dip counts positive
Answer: 0.11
